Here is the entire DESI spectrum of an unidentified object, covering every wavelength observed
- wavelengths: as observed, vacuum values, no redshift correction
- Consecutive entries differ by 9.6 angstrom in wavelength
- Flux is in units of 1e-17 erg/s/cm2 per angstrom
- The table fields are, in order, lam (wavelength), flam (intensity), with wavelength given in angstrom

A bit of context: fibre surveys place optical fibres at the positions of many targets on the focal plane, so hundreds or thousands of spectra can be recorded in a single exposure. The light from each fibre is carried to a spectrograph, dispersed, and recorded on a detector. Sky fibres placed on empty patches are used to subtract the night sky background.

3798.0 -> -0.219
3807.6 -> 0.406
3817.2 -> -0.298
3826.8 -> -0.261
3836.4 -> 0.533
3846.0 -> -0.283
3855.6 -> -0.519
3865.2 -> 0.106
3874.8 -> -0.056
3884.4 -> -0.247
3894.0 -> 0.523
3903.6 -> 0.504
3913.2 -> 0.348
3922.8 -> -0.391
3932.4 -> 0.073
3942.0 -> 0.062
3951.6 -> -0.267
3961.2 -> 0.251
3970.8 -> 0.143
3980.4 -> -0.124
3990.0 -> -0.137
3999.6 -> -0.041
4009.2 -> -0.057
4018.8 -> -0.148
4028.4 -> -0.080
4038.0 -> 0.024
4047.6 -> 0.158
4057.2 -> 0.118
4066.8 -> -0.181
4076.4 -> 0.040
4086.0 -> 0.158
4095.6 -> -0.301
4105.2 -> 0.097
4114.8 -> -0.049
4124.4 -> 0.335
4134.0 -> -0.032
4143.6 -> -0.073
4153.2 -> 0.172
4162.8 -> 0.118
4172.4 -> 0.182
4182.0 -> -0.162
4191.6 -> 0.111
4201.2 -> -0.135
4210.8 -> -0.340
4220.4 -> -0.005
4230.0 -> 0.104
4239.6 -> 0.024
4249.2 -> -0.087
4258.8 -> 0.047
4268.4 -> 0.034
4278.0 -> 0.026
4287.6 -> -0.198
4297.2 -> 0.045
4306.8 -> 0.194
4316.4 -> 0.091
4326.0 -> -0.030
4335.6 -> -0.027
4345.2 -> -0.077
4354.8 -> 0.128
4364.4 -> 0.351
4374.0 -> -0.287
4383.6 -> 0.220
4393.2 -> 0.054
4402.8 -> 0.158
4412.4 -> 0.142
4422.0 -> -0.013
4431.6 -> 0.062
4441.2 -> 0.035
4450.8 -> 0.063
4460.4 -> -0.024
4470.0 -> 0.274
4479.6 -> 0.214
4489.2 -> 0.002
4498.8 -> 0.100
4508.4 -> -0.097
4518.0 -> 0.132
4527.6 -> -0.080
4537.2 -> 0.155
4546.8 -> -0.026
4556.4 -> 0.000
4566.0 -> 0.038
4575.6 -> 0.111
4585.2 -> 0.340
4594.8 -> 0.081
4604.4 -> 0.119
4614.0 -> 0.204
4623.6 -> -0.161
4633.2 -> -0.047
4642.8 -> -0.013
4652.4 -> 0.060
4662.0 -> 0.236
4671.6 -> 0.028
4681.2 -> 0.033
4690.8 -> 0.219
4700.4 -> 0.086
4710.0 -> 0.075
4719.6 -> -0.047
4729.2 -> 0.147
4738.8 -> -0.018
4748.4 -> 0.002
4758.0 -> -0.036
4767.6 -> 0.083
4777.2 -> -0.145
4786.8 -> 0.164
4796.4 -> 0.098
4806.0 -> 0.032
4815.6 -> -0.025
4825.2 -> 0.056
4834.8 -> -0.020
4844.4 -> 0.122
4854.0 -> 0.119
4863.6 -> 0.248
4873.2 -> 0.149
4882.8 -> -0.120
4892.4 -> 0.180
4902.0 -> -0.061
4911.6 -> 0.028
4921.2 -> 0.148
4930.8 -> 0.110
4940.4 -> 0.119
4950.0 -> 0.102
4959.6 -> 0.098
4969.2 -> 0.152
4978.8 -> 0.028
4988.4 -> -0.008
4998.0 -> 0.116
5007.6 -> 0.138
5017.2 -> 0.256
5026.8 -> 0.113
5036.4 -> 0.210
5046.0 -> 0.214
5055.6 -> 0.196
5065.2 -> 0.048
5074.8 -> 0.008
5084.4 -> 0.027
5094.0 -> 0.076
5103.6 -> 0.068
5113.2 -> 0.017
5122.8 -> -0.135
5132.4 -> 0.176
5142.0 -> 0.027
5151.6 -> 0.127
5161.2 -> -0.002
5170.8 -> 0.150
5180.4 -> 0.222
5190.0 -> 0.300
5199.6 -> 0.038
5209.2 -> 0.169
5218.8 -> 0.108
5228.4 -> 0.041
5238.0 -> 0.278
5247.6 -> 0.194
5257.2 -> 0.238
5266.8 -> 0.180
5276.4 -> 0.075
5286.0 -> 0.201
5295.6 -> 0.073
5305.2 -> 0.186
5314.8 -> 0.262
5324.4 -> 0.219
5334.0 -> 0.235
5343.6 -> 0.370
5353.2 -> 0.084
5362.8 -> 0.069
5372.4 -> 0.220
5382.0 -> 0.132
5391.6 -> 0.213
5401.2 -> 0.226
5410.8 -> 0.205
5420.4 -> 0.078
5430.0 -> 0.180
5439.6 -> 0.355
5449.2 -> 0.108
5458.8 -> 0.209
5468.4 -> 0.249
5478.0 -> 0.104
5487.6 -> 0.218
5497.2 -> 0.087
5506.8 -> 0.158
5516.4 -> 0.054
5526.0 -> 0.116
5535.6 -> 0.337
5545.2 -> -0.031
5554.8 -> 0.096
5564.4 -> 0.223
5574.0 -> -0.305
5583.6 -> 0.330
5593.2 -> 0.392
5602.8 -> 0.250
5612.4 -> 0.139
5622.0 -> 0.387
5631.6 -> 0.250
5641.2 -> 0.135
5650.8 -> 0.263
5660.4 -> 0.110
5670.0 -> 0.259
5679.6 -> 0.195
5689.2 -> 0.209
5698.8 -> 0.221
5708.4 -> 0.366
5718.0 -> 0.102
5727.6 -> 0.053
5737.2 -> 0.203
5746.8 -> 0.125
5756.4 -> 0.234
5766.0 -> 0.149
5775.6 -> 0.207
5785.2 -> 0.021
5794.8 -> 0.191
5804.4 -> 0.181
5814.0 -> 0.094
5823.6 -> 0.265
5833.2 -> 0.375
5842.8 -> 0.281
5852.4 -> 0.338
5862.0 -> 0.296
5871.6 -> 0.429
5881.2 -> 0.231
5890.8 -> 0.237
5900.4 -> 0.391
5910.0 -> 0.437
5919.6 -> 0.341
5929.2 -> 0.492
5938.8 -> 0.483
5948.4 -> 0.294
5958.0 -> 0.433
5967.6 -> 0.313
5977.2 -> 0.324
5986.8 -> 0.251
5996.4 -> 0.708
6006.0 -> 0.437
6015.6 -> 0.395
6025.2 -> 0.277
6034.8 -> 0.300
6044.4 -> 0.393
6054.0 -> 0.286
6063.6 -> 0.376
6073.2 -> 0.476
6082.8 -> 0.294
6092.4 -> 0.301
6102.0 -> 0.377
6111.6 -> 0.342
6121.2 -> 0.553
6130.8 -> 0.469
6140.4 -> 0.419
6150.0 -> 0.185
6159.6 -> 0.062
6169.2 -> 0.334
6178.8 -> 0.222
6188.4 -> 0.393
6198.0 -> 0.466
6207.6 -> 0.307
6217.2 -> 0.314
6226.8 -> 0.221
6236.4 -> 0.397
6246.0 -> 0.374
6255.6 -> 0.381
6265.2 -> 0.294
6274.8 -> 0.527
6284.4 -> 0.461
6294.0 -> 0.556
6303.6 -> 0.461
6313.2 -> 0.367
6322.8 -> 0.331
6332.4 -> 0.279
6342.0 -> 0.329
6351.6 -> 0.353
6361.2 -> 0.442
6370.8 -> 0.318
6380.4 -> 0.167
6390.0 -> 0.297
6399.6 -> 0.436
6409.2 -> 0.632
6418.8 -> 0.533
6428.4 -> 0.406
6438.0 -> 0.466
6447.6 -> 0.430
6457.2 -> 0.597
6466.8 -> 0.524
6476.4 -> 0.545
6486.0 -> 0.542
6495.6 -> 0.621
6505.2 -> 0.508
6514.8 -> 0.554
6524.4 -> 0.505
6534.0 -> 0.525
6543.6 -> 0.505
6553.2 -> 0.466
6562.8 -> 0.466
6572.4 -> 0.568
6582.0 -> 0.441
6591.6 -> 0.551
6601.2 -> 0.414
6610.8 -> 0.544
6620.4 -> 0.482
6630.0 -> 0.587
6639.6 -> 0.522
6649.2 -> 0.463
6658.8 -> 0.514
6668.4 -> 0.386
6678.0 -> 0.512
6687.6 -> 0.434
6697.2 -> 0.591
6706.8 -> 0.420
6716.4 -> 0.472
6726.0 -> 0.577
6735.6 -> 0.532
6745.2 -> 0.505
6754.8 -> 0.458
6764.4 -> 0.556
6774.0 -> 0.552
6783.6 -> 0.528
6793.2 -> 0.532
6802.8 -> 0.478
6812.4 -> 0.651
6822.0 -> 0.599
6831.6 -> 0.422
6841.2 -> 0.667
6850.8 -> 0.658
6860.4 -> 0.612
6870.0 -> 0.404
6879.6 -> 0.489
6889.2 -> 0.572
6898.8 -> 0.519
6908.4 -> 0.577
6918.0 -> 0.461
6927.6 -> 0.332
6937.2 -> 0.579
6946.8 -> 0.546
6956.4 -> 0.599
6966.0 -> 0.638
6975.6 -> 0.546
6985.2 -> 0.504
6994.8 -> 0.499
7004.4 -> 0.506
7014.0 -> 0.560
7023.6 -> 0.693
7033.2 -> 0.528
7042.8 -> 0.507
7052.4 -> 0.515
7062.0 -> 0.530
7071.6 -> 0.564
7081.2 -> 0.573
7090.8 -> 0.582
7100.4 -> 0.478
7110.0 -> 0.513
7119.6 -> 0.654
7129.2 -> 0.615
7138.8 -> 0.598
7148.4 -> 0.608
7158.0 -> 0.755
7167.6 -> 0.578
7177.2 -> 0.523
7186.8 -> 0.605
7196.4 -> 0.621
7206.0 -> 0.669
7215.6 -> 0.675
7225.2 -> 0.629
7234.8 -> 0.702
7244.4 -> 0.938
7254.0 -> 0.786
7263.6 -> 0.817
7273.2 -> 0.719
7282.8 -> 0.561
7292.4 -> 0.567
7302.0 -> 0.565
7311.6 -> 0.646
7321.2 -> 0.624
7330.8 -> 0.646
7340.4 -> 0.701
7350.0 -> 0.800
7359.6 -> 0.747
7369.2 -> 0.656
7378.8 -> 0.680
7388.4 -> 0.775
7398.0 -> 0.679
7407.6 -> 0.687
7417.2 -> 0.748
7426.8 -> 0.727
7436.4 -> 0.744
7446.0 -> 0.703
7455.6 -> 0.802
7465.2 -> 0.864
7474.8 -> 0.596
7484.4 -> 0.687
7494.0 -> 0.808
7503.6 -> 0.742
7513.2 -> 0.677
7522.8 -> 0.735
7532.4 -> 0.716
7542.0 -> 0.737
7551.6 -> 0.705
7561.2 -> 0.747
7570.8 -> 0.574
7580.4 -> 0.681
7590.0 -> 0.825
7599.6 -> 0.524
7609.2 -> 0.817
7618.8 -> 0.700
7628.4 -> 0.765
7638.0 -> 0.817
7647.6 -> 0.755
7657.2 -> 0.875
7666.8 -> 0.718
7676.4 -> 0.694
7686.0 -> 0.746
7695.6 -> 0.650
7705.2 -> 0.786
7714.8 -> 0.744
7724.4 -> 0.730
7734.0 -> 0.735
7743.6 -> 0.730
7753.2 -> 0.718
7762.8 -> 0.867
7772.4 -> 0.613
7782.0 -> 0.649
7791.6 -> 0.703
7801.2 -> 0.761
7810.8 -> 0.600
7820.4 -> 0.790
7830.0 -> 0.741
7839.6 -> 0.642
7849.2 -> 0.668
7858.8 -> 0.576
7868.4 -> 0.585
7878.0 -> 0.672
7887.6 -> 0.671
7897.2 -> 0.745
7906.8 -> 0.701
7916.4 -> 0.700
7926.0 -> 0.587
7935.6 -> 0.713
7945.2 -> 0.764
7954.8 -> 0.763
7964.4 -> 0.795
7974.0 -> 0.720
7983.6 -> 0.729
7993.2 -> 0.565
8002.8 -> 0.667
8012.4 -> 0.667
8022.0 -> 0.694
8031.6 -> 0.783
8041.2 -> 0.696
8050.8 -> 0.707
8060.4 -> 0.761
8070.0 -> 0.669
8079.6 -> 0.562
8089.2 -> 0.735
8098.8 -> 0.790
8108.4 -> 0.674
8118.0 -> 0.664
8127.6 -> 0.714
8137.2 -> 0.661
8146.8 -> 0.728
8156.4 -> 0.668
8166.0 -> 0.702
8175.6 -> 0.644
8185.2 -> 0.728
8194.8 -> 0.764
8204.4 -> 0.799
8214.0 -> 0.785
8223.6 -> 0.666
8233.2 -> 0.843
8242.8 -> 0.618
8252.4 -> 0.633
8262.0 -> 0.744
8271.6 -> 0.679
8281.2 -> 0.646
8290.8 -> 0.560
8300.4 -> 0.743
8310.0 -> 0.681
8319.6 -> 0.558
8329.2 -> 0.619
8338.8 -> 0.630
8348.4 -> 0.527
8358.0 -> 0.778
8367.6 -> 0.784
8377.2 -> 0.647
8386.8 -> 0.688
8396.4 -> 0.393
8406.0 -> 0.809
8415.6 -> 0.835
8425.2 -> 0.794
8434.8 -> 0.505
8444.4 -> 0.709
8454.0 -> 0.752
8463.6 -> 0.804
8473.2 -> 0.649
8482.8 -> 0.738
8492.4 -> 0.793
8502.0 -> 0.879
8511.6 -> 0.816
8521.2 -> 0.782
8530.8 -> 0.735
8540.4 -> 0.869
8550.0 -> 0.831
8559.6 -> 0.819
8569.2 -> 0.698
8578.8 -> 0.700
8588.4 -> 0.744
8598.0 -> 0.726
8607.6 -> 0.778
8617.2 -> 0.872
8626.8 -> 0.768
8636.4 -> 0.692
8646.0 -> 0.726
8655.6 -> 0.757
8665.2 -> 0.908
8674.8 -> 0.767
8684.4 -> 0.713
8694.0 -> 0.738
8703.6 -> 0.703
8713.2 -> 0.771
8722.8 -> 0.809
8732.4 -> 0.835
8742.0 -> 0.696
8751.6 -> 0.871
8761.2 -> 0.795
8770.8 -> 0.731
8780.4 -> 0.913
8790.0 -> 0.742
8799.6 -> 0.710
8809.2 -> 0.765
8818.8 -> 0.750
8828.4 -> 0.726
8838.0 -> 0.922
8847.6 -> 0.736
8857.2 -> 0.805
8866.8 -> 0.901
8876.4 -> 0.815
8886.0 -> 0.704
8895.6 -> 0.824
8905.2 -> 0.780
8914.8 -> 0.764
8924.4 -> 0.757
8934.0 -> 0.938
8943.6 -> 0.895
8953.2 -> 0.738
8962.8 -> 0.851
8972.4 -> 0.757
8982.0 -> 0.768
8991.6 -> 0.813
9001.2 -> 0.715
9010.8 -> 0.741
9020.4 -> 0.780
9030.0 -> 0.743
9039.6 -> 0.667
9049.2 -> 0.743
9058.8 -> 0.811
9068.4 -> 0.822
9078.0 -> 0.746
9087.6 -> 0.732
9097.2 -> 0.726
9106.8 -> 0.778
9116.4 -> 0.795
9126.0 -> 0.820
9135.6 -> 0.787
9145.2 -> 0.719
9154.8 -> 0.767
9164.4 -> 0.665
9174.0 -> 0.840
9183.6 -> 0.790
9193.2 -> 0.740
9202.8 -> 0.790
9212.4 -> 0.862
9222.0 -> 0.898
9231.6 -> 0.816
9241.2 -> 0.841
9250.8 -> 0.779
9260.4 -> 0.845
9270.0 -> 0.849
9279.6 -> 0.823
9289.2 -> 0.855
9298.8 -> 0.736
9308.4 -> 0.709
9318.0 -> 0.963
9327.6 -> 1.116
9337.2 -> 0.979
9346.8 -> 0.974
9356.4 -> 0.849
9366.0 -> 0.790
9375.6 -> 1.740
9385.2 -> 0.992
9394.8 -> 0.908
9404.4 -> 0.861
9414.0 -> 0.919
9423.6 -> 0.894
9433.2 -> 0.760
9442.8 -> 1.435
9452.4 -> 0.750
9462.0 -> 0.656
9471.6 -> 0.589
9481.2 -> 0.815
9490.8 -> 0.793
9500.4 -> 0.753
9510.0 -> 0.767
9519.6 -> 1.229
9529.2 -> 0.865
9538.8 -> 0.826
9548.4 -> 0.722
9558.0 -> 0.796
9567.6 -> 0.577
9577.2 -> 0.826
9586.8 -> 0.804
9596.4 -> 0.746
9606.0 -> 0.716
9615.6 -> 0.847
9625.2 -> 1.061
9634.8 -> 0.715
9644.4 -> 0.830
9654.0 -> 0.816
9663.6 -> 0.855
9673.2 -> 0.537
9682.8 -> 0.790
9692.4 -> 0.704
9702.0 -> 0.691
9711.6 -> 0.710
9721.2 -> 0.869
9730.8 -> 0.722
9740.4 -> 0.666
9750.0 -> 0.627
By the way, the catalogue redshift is 0.61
